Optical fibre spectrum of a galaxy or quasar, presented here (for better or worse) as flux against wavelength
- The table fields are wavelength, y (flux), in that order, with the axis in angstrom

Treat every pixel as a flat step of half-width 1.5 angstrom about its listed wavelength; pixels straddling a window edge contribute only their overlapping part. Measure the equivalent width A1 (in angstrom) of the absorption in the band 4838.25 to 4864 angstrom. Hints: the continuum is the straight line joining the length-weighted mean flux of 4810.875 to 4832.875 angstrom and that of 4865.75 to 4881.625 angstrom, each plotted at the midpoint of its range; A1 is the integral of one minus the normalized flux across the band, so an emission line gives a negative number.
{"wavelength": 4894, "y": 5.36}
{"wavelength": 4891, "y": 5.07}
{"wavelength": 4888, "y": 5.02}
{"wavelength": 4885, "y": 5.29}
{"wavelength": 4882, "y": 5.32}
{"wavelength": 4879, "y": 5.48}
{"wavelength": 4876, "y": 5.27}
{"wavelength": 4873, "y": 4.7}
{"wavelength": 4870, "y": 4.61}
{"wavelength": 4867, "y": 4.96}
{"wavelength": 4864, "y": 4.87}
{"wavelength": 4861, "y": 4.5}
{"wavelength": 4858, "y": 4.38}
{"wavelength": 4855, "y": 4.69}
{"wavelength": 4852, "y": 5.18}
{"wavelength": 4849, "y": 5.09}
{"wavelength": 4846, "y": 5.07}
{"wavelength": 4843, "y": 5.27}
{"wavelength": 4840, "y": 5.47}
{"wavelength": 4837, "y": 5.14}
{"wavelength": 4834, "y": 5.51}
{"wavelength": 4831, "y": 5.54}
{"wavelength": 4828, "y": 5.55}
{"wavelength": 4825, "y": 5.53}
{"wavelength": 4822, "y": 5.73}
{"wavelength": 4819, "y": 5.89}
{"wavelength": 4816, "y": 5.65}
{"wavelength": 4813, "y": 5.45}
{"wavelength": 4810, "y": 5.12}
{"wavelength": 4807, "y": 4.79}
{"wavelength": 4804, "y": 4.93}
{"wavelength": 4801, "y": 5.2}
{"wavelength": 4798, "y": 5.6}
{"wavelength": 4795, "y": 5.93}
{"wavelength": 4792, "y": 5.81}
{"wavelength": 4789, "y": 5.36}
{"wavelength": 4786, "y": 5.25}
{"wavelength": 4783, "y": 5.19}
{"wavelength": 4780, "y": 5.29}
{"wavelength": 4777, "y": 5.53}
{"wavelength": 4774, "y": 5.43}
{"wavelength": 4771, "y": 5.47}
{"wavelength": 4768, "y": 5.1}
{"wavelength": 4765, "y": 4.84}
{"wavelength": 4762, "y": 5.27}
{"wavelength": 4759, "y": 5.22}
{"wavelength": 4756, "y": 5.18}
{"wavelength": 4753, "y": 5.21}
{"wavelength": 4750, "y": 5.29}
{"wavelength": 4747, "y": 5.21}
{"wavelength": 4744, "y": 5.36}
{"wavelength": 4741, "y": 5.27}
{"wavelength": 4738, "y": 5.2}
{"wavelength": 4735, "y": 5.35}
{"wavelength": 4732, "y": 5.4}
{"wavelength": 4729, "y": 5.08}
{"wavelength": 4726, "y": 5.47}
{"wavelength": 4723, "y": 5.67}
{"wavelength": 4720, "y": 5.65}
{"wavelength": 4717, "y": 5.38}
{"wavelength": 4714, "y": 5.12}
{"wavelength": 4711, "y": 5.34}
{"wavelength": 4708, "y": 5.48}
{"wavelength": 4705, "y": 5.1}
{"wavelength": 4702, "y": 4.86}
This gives 1.6 angstrom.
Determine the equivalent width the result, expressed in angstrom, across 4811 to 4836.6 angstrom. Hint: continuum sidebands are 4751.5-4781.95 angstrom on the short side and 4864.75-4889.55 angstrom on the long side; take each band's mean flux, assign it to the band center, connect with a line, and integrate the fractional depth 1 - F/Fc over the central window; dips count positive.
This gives -2.06 angstrom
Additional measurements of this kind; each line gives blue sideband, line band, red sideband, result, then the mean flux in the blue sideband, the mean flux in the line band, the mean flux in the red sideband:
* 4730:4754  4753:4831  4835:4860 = -3.1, 5.28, 5.37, 5.04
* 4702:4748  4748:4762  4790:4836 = 0.4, 5.32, 5.23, 5.48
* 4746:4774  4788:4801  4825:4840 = -0.8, 5.21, 5.63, 5.45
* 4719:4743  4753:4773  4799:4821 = 0.6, 5.38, 5.19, 5.31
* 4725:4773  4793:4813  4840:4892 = -0.6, 5.24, 5.29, 5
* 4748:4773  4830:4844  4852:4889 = -1.0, 5.2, 5.38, 4.93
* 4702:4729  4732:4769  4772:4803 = 1.3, 5.35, 5.22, 5.45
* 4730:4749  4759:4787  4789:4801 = 1.3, 5.29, 5.26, 5.66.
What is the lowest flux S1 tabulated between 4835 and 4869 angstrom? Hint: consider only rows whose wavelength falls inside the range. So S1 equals 4.38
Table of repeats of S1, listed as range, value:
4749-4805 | 4.84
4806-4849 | 4.79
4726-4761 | 5.08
